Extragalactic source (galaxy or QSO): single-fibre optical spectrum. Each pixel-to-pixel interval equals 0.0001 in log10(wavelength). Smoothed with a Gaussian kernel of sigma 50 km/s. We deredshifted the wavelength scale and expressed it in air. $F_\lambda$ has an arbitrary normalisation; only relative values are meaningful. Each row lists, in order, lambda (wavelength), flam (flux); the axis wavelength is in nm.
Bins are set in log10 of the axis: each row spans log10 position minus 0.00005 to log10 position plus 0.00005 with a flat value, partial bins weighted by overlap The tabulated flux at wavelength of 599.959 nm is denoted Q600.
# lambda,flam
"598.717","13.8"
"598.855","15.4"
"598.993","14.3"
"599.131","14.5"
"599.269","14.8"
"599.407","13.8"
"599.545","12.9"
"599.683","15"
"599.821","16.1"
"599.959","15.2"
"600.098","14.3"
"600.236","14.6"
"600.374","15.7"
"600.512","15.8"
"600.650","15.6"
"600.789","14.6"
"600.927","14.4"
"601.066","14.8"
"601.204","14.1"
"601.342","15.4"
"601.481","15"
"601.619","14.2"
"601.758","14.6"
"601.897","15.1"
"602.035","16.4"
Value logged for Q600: 15.2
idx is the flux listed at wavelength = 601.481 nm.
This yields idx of 15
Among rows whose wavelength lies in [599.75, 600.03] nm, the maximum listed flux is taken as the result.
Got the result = 16.1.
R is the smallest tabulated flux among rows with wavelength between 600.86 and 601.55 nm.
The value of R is 14.1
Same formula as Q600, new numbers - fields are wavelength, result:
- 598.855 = 15.4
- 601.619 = 14.2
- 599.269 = 14.8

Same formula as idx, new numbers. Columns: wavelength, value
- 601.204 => 14.1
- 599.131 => 14.5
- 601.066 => 14.8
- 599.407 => 13.8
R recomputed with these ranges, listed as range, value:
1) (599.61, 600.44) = 14.3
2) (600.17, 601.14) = 14.4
